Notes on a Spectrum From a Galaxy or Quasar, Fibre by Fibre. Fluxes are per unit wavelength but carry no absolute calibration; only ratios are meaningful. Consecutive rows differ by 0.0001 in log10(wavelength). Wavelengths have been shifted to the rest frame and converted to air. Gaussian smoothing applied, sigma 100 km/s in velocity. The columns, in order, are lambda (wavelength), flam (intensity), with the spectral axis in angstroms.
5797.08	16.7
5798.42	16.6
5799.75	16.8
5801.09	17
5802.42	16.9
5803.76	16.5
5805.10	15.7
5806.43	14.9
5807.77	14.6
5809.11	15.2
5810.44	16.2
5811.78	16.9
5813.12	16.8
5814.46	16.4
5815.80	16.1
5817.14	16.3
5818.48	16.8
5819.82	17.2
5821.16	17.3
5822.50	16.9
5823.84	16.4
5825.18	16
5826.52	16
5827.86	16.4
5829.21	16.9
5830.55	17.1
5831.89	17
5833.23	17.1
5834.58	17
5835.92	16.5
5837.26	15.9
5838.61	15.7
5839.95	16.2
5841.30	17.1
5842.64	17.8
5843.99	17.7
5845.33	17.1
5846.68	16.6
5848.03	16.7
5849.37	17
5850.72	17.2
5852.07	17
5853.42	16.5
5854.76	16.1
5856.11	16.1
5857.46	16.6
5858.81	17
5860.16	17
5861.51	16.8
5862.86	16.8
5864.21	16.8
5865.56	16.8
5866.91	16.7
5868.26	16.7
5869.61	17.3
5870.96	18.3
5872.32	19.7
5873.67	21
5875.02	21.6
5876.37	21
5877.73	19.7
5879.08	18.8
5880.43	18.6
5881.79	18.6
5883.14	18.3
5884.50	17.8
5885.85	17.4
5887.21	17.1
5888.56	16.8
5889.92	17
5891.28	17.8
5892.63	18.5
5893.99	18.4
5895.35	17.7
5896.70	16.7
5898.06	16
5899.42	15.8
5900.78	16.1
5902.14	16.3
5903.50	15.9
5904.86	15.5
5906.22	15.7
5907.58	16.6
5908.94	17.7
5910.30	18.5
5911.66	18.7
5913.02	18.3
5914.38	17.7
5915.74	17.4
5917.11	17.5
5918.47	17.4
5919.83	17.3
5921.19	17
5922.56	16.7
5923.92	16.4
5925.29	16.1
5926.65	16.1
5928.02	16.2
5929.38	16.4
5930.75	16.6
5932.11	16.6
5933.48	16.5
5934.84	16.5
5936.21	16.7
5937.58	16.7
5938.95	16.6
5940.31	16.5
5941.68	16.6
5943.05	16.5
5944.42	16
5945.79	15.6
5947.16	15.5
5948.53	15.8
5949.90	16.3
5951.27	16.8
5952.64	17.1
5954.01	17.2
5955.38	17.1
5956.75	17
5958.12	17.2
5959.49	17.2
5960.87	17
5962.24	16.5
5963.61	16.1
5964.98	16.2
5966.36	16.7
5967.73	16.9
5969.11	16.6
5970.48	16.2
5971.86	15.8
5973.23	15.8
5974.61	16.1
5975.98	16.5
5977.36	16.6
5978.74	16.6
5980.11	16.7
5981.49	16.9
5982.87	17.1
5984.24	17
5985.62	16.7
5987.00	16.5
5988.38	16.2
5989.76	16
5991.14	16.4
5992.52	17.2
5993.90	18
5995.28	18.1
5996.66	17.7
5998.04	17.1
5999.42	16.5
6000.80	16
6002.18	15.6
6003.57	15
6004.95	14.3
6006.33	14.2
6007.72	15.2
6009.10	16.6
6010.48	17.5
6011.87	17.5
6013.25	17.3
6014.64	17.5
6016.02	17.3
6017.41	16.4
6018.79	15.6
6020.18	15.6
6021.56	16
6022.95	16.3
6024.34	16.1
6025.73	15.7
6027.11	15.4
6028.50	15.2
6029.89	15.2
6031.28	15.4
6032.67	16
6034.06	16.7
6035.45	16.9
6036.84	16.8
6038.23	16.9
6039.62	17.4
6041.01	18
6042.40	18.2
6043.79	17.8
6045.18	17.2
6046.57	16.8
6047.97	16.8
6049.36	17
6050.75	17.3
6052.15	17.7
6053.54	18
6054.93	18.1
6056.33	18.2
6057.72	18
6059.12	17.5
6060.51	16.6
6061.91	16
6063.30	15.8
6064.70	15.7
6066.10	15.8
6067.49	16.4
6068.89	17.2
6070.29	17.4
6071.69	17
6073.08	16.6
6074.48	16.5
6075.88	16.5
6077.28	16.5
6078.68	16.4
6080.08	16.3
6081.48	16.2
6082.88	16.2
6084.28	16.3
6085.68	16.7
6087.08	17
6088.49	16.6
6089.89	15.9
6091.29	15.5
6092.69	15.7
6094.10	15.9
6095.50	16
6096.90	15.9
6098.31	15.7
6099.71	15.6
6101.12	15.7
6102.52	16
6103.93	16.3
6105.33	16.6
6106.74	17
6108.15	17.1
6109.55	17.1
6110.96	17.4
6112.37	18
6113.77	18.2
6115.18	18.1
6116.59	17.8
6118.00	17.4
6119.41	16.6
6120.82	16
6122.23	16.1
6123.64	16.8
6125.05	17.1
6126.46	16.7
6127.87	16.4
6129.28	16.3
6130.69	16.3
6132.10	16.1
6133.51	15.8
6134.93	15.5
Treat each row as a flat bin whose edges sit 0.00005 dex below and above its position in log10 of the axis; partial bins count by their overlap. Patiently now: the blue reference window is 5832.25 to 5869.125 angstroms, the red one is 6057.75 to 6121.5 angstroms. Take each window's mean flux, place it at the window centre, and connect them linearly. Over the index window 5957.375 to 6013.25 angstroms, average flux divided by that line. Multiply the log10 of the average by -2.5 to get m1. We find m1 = 0.01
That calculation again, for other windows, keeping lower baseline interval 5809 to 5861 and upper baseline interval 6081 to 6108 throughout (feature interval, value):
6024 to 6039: 0.017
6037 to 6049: -0.070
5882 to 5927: -0.037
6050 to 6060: -0.100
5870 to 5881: -0.191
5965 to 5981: 0.000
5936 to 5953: 0.008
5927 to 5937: 0.000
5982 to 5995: -0.030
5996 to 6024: 0.005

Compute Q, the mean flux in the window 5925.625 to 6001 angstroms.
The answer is 16.6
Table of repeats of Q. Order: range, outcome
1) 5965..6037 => 16.4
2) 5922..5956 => 16.4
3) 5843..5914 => 17.5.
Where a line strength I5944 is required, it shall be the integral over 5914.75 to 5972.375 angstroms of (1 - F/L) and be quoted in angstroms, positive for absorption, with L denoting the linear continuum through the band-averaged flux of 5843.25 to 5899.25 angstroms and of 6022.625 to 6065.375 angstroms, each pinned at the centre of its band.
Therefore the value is 2.3 angstroms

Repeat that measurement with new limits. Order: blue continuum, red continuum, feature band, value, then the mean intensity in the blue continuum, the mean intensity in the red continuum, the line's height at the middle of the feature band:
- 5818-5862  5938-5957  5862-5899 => -3.1 angstroms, 16.7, 16.5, 16.6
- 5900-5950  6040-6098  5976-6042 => 1.0 angstroms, 16.7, 16.8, 16.7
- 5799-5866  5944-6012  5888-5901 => -0.5 angstroms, 16.6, 16.5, 16.5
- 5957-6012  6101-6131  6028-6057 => -0.6 angstroms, 16.5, 16.9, 16.7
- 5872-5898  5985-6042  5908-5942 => 1.6 angstroms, 18.5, 16.4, 17.8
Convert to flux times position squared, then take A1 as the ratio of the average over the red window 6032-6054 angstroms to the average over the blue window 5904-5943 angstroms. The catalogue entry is 1.06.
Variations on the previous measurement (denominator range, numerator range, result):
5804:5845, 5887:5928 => 1.06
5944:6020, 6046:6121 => 1.05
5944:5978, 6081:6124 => 1.05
